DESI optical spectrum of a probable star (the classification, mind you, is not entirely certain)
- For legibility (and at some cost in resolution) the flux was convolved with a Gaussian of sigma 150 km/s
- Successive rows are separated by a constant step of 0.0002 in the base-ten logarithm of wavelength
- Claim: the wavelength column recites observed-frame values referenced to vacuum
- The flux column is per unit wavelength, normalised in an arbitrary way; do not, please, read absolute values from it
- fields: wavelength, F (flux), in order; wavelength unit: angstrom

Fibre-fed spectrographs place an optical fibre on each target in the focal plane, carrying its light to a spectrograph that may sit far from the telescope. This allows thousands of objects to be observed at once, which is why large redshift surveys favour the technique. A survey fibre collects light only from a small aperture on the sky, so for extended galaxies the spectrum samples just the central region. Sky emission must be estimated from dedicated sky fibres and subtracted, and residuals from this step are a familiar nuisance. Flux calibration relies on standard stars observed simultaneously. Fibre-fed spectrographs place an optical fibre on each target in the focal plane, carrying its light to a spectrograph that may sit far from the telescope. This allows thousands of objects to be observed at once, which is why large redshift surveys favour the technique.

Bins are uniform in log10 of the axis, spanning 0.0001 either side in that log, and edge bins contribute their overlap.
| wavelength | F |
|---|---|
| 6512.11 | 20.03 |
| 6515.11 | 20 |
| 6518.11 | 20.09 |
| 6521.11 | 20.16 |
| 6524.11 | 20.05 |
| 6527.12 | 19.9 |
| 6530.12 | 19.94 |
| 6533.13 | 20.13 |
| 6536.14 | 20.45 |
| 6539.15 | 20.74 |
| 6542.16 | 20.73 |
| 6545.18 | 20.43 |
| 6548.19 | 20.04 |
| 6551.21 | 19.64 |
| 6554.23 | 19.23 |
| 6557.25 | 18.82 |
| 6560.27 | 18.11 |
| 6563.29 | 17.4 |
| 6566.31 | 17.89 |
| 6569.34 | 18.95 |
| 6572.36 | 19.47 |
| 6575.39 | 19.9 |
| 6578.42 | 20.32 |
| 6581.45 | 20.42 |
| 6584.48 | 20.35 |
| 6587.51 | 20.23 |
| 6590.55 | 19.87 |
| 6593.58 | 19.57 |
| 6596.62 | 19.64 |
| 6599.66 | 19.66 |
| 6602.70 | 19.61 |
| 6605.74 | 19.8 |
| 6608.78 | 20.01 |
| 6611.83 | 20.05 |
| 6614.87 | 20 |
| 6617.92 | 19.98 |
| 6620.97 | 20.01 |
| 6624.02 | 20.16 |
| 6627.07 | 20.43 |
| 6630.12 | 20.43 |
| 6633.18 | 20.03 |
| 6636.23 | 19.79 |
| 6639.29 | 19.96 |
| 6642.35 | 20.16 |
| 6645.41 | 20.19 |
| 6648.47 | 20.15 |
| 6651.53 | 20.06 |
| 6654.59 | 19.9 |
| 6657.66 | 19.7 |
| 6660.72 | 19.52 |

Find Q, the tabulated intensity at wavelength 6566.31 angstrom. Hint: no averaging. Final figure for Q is 17.89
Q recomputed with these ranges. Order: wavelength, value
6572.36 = 19.47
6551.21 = 19.64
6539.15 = 20.74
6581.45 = 20.42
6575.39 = 19.9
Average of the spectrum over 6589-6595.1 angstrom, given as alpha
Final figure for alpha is 19.7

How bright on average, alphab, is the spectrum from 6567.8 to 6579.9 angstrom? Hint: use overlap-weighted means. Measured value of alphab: 19.6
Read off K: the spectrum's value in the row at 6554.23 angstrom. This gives 19.23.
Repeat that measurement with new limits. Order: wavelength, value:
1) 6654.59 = 19.9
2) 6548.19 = 20.04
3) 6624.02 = 20.16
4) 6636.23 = 19.79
